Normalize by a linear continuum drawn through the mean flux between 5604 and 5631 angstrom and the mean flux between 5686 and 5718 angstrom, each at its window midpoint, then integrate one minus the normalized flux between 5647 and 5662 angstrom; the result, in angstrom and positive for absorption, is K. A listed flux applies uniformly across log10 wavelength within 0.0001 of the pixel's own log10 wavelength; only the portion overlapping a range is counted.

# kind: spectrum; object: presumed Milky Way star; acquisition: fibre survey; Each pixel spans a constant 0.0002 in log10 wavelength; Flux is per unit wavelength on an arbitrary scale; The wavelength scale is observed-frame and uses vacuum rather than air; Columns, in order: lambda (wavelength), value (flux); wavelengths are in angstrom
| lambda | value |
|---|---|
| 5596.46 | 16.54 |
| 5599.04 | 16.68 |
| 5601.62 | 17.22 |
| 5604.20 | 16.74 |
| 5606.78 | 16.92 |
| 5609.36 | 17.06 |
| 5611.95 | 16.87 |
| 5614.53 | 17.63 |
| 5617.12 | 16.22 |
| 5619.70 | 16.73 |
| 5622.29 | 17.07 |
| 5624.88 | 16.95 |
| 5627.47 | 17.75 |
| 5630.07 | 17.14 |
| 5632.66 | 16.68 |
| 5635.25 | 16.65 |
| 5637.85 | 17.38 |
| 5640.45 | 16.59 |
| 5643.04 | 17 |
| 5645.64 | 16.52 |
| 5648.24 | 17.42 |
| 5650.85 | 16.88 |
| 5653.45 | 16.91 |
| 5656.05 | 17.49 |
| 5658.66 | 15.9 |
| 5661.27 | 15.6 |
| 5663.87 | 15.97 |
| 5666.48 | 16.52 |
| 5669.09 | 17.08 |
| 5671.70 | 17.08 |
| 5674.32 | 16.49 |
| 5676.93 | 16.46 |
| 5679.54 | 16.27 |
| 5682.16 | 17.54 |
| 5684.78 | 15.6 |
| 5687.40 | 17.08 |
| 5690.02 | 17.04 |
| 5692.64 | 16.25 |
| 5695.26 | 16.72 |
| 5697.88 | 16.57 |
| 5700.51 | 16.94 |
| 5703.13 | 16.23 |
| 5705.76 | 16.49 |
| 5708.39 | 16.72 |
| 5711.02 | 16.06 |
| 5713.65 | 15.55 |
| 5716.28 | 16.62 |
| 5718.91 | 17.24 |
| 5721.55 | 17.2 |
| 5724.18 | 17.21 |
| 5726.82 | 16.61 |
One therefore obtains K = 0.06 angstrom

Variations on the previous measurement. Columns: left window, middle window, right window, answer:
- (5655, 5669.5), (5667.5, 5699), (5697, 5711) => -0.4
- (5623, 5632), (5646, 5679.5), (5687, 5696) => 0.6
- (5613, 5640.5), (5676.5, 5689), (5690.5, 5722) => 0.1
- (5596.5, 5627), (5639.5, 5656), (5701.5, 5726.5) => -0.1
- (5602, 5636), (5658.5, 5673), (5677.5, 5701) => 0.3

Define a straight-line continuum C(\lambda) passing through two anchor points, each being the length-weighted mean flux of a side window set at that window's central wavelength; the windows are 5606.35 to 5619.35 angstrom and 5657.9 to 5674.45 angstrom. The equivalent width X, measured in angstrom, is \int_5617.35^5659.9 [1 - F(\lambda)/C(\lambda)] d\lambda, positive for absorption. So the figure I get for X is -0.66 angstrom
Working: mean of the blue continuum 16.9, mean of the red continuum 16.4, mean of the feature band 16.9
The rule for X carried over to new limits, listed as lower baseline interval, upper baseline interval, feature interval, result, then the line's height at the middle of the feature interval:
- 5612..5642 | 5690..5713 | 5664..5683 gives 0.0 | 16.7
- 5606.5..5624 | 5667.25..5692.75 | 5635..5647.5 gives 0.0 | 16.8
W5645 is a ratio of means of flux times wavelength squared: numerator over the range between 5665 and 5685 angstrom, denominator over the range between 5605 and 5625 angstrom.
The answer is 1.0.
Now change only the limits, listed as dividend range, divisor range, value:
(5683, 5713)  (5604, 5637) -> 1.00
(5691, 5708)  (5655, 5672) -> 1.02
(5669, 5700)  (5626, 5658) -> 0.99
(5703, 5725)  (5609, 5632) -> 1.01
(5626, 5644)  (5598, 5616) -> 1.01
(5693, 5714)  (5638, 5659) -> 0.99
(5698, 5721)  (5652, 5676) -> 1.01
